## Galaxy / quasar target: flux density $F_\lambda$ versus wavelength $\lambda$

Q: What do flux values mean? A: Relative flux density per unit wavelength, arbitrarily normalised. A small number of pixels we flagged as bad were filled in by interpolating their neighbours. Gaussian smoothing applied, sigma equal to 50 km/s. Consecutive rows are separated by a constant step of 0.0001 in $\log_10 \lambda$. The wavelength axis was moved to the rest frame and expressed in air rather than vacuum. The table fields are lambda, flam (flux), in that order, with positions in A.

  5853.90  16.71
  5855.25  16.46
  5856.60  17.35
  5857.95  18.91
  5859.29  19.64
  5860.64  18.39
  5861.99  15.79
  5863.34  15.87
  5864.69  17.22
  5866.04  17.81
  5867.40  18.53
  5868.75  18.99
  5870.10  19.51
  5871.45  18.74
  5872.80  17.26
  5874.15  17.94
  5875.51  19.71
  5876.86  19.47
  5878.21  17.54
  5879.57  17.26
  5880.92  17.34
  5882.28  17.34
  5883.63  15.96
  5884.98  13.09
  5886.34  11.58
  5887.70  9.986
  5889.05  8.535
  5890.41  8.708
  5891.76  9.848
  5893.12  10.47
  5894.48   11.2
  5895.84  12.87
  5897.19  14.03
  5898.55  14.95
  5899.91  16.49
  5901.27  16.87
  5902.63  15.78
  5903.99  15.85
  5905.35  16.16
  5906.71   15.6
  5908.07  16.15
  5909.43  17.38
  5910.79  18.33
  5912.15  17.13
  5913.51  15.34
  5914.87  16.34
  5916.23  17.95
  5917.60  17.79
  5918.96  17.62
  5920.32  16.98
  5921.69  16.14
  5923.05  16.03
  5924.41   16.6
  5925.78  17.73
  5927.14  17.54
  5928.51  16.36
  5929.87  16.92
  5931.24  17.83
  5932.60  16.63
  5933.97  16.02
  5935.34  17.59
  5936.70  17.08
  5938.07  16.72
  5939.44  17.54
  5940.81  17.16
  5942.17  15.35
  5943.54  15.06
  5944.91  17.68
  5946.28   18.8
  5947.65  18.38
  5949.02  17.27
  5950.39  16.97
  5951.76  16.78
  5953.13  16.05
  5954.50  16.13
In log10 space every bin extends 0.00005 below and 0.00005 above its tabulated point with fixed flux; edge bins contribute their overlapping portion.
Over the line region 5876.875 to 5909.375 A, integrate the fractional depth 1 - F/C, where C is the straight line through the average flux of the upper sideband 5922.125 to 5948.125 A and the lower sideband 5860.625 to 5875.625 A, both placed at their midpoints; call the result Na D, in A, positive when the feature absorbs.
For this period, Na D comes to 6.1 A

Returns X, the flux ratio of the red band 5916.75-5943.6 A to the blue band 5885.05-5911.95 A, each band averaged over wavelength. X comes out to 1.23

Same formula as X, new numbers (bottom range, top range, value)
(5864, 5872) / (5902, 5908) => 0.86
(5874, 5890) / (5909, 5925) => 1.11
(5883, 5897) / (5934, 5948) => 1.51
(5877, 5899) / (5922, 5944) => 1.26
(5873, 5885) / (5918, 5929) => 0.96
